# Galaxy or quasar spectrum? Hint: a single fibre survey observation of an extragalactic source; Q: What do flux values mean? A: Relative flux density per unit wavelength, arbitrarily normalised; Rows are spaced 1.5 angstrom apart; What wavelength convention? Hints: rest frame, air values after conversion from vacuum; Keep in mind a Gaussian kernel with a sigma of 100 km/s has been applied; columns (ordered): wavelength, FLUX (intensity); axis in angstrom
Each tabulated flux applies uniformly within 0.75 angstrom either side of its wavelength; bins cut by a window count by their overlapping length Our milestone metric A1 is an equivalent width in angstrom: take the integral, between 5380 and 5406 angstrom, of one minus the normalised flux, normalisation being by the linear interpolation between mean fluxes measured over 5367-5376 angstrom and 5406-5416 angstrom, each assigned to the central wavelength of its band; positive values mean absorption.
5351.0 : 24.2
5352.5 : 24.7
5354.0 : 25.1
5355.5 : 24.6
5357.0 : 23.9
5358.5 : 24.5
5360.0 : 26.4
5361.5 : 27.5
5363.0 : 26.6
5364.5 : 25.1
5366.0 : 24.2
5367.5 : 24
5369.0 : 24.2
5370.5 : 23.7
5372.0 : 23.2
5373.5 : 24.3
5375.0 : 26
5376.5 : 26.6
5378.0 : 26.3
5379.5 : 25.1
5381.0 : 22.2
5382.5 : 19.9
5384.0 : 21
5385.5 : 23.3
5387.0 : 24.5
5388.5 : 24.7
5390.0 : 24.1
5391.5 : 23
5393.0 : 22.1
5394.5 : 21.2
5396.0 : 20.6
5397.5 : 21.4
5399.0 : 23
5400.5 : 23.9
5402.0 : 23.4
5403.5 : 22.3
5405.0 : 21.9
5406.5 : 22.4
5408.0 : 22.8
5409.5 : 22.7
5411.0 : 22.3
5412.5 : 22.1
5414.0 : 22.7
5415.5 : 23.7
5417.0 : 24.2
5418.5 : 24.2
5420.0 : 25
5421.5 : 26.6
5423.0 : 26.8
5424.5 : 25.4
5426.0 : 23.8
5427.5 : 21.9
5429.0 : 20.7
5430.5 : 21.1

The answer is 1.0 angstrom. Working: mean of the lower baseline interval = 24.3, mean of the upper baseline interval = 22.7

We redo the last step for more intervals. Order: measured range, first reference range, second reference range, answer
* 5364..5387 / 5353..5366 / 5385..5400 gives 0.2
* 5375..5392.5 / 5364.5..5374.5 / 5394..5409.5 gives -0.4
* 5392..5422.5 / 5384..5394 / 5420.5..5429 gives 1.3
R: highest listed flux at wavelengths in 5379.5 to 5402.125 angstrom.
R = 25.1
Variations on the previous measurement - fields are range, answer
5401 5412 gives 23.4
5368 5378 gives 26.6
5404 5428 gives 26.8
